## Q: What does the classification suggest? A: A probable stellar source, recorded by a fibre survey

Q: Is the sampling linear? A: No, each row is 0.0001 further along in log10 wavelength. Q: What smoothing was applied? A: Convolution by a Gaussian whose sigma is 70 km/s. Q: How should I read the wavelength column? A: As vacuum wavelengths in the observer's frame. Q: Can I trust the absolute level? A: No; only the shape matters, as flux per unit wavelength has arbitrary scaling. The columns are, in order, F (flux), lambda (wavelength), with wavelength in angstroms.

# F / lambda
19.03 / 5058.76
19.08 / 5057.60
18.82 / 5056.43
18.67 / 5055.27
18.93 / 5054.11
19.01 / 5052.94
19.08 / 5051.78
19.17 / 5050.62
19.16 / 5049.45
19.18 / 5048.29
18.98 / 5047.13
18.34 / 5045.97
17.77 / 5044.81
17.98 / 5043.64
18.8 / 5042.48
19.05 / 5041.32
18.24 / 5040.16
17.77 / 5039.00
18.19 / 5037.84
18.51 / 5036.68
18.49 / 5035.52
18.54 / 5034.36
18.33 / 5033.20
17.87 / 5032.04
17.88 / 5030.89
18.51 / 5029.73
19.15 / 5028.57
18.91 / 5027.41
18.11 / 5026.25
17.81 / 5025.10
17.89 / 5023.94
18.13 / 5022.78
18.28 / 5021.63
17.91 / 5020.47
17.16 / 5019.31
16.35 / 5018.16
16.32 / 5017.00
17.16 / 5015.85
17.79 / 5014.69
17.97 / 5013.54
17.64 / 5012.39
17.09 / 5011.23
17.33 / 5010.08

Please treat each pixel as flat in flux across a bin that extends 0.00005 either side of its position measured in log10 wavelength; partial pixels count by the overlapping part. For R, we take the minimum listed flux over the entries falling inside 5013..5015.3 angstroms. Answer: 17.79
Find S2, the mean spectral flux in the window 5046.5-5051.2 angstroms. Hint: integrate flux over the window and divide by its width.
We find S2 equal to 19.1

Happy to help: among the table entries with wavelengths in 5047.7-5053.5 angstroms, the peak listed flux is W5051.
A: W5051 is 19.18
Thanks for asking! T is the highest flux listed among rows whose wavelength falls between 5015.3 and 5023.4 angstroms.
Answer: 18.28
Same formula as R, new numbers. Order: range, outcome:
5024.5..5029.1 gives 17.81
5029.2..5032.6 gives 17.87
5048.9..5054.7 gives 18.93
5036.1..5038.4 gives 18.19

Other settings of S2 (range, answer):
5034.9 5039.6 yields 18.2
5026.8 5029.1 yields 19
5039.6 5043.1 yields 18.7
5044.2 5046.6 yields 18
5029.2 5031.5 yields 18.2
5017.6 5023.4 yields 17.6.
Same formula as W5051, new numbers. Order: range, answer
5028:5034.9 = 19.15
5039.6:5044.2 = 19.05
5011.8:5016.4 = 17.97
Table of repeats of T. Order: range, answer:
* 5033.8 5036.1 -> 18.54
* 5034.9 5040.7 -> 18.51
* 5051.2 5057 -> 19.08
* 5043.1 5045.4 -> 17.98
